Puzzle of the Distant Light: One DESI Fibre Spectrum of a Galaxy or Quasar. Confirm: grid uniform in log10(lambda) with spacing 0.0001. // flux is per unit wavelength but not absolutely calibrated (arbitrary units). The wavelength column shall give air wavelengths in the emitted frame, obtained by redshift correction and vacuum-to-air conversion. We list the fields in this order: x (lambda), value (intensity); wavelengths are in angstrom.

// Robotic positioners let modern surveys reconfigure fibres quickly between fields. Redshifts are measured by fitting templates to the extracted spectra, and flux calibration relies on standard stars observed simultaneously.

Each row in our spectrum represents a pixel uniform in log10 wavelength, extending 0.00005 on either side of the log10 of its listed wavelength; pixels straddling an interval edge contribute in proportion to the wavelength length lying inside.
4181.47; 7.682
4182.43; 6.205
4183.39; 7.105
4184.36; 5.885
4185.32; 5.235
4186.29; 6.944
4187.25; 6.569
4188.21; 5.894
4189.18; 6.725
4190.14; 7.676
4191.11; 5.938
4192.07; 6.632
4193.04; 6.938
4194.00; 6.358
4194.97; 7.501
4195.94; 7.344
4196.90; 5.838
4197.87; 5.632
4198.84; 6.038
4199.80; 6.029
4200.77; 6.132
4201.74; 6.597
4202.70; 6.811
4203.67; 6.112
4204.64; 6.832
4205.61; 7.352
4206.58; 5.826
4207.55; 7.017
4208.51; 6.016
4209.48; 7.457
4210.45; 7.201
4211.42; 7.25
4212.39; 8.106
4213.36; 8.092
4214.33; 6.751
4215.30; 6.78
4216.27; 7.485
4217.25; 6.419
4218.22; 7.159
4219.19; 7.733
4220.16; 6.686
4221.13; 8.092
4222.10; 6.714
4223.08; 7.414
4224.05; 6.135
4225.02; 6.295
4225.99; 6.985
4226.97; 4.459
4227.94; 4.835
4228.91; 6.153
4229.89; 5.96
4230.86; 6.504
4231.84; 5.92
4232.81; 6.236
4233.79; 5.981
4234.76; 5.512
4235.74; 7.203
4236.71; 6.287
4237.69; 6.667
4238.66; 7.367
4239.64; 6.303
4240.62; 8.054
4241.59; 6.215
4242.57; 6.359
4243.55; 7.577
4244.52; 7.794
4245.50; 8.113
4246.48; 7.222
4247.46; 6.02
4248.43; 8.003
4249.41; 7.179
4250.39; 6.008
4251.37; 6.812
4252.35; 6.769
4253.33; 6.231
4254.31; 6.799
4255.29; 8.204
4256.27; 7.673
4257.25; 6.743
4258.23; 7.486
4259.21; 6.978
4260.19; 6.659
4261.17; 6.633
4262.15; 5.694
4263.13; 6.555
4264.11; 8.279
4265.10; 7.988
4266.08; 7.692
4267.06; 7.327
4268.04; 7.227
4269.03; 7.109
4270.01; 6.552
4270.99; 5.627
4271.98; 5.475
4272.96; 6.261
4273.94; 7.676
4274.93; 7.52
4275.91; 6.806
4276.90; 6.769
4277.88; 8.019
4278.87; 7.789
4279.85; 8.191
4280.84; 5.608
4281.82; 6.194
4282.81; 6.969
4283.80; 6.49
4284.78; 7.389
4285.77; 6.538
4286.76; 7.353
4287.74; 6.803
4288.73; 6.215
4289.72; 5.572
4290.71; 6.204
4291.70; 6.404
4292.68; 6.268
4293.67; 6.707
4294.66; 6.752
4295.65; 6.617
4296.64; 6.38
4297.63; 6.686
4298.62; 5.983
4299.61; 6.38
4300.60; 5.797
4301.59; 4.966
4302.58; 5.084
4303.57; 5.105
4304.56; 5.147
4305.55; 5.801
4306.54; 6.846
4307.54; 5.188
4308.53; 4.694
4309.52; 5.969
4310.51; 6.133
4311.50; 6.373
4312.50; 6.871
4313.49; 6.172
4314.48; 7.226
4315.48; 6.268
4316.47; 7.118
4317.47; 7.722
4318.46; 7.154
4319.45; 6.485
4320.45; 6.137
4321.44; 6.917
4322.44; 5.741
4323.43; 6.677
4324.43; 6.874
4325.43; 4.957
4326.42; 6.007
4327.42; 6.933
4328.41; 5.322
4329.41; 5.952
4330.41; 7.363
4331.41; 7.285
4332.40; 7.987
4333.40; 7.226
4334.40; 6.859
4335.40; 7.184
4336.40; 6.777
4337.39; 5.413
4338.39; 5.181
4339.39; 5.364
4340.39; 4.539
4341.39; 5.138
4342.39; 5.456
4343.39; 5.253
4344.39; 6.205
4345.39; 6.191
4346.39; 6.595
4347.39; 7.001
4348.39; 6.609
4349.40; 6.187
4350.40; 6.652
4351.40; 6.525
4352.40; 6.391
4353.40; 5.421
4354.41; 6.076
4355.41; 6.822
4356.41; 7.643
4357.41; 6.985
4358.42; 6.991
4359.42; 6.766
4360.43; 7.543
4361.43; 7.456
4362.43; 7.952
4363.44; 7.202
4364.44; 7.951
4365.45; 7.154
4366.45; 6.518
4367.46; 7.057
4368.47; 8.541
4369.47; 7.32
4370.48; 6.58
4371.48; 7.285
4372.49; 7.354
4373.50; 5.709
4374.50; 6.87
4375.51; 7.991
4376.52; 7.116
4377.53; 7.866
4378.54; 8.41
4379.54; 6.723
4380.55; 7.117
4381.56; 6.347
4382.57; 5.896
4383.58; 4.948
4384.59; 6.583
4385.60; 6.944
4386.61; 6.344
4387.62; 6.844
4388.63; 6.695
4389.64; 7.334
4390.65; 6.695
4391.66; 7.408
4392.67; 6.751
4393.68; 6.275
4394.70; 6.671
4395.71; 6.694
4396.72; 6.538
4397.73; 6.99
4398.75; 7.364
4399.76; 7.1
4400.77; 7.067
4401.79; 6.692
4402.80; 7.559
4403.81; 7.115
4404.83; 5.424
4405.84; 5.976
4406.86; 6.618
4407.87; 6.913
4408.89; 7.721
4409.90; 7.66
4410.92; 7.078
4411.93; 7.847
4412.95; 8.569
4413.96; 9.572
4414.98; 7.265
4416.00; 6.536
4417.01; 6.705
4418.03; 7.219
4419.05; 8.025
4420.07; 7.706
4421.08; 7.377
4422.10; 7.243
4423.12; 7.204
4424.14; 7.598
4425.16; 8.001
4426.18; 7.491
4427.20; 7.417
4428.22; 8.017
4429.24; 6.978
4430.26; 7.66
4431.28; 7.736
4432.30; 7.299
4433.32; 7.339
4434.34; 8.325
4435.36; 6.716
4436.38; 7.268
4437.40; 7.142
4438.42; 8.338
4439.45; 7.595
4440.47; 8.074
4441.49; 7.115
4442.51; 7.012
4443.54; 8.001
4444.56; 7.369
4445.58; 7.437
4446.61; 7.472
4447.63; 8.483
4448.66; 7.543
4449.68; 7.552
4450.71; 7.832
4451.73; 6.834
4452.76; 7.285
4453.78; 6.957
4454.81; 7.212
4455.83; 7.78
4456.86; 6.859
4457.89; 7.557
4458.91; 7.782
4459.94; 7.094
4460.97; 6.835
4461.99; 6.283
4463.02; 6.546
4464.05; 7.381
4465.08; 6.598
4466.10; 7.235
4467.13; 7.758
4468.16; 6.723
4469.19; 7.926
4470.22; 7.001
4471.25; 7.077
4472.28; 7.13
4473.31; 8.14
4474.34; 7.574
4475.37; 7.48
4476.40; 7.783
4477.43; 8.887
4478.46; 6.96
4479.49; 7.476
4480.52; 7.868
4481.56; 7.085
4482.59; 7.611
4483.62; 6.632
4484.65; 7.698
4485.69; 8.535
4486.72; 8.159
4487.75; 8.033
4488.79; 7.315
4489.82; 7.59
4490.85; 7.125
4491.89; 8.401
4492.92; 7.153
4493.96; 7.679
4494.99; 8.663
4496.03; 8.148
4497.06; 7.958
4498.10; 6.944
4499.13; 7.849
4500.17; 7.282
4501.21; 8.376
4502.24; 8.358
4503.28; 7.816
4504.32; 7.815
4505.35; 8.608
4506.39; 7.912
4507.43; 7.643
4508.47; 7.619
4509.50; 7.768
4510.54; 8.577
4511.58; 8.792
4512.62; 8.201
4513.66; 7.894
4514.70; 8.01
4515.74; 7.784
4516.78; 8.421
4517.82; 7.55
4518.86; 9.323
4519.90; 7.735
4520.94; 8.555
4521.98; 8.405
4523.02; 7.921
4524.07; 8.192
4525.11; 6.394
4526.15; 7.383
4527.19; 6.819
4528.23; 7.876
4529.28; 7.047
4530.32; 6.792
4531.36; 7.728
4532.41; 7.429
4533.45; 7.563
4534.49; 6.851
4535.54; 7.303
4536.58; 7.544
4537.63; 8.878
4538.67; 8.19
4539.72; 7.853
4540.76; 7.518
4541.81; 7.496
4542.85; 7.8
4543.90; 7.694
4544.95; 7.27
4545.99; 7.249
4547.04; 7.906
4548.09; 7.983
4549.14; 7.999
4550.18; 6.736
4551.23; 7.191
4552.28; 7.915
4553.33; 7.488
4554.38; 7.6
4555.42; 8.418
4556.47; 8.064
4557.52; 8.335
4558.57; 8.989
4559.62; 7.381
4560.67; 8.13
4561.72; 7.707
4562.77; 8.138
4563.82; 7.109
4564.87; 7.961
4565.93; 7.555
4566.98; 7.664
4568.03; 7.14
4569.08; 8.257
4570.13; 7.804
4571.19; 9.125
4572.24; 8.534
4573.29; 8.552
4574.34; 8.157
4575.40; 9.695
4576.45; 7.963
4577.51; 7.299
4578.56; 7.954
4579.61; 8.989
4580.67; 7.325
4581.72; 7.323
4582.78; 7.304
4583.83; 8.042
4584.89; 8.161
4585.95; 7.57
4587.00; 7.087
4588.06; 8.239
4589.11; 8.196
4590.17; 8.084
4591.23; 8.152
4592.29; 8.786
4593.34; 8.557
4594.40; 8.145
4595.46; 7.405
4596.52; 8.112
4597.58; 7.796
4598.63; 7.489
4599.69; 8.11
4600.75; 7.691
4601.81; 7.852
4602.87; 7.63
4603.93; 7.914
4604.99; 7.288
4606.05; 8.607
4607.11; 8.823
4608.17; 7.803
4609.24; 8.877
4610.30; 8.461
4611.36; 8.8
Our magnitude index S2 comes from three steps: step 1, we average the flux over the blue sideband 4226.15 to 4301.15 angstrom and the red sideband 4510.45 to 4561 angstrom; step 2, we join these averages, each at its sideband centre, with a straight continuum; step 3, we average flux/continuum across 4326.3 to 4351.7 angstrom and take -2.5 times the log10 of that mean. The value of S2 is 0.12 mag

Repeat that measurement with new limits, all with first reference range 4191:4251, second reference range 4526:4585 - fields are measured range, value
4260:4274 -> 0.004 mag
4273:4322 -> 0.078 mag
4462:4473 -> 0.059 mag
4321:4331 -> 0.126 mag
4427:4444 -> -0.019 mag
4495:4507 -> -0.046 mag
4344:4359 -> 0.091 mag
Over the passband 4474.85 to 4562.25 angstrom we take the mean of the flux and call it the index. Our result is 7.79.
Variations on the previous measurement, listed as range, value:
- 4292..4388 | 6.51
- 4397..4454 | 7.4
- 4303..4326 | 6.24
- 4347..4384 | 6.95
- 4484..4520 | 7.96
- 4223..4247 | 6.53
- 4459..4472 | 7.06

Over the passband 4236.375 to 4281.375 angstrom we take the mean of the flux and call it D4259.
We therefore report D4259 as 7.01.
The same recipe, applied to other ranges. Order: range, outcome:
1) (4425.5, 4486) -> 7.43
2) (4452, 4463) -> 7.13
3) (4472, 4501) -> 7.7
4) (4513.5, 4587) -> 7.82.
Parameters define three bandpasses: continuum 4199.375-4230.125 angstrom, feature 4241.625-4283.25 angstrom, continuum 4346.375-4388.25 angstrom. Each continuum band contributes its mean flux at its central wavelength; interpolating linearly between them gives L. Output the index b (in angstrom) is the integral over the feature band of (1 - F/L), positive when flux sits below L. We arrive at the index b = -1.37 angstrom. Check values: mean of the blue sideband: 6.72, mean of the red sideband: 6.91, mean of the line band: 7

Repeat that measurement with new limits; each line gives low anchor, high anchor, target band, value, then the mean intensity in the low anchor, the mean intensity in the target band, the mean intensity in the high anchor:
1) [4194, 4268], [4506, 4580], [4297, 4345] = 6.4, 6.8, 6.17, 7.87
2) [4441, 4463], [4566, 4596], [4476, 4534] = -1.4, 7.33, 7.81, 8.05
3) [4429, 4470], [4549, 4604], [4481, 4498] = -0.4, 7.37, 7.71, 7.94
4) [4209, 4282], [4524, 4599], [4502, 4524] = -1.3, 6.88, 8.12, 7.81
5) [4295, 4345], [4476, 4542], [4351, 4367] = -1.1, 6.18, 6.97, 7.79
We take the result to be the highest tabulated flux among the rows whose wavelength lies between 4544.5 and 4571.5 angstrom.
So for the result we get 9.125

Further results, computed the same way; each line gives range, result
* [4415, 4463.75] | 8.483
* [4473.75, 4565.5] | 9.323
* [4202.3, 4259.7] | 8.204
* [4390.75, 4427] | 9.572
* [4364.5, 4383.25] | 8.541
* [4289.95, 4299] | 6.752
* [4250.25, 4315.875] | 8.279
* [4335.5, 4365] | 7.952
